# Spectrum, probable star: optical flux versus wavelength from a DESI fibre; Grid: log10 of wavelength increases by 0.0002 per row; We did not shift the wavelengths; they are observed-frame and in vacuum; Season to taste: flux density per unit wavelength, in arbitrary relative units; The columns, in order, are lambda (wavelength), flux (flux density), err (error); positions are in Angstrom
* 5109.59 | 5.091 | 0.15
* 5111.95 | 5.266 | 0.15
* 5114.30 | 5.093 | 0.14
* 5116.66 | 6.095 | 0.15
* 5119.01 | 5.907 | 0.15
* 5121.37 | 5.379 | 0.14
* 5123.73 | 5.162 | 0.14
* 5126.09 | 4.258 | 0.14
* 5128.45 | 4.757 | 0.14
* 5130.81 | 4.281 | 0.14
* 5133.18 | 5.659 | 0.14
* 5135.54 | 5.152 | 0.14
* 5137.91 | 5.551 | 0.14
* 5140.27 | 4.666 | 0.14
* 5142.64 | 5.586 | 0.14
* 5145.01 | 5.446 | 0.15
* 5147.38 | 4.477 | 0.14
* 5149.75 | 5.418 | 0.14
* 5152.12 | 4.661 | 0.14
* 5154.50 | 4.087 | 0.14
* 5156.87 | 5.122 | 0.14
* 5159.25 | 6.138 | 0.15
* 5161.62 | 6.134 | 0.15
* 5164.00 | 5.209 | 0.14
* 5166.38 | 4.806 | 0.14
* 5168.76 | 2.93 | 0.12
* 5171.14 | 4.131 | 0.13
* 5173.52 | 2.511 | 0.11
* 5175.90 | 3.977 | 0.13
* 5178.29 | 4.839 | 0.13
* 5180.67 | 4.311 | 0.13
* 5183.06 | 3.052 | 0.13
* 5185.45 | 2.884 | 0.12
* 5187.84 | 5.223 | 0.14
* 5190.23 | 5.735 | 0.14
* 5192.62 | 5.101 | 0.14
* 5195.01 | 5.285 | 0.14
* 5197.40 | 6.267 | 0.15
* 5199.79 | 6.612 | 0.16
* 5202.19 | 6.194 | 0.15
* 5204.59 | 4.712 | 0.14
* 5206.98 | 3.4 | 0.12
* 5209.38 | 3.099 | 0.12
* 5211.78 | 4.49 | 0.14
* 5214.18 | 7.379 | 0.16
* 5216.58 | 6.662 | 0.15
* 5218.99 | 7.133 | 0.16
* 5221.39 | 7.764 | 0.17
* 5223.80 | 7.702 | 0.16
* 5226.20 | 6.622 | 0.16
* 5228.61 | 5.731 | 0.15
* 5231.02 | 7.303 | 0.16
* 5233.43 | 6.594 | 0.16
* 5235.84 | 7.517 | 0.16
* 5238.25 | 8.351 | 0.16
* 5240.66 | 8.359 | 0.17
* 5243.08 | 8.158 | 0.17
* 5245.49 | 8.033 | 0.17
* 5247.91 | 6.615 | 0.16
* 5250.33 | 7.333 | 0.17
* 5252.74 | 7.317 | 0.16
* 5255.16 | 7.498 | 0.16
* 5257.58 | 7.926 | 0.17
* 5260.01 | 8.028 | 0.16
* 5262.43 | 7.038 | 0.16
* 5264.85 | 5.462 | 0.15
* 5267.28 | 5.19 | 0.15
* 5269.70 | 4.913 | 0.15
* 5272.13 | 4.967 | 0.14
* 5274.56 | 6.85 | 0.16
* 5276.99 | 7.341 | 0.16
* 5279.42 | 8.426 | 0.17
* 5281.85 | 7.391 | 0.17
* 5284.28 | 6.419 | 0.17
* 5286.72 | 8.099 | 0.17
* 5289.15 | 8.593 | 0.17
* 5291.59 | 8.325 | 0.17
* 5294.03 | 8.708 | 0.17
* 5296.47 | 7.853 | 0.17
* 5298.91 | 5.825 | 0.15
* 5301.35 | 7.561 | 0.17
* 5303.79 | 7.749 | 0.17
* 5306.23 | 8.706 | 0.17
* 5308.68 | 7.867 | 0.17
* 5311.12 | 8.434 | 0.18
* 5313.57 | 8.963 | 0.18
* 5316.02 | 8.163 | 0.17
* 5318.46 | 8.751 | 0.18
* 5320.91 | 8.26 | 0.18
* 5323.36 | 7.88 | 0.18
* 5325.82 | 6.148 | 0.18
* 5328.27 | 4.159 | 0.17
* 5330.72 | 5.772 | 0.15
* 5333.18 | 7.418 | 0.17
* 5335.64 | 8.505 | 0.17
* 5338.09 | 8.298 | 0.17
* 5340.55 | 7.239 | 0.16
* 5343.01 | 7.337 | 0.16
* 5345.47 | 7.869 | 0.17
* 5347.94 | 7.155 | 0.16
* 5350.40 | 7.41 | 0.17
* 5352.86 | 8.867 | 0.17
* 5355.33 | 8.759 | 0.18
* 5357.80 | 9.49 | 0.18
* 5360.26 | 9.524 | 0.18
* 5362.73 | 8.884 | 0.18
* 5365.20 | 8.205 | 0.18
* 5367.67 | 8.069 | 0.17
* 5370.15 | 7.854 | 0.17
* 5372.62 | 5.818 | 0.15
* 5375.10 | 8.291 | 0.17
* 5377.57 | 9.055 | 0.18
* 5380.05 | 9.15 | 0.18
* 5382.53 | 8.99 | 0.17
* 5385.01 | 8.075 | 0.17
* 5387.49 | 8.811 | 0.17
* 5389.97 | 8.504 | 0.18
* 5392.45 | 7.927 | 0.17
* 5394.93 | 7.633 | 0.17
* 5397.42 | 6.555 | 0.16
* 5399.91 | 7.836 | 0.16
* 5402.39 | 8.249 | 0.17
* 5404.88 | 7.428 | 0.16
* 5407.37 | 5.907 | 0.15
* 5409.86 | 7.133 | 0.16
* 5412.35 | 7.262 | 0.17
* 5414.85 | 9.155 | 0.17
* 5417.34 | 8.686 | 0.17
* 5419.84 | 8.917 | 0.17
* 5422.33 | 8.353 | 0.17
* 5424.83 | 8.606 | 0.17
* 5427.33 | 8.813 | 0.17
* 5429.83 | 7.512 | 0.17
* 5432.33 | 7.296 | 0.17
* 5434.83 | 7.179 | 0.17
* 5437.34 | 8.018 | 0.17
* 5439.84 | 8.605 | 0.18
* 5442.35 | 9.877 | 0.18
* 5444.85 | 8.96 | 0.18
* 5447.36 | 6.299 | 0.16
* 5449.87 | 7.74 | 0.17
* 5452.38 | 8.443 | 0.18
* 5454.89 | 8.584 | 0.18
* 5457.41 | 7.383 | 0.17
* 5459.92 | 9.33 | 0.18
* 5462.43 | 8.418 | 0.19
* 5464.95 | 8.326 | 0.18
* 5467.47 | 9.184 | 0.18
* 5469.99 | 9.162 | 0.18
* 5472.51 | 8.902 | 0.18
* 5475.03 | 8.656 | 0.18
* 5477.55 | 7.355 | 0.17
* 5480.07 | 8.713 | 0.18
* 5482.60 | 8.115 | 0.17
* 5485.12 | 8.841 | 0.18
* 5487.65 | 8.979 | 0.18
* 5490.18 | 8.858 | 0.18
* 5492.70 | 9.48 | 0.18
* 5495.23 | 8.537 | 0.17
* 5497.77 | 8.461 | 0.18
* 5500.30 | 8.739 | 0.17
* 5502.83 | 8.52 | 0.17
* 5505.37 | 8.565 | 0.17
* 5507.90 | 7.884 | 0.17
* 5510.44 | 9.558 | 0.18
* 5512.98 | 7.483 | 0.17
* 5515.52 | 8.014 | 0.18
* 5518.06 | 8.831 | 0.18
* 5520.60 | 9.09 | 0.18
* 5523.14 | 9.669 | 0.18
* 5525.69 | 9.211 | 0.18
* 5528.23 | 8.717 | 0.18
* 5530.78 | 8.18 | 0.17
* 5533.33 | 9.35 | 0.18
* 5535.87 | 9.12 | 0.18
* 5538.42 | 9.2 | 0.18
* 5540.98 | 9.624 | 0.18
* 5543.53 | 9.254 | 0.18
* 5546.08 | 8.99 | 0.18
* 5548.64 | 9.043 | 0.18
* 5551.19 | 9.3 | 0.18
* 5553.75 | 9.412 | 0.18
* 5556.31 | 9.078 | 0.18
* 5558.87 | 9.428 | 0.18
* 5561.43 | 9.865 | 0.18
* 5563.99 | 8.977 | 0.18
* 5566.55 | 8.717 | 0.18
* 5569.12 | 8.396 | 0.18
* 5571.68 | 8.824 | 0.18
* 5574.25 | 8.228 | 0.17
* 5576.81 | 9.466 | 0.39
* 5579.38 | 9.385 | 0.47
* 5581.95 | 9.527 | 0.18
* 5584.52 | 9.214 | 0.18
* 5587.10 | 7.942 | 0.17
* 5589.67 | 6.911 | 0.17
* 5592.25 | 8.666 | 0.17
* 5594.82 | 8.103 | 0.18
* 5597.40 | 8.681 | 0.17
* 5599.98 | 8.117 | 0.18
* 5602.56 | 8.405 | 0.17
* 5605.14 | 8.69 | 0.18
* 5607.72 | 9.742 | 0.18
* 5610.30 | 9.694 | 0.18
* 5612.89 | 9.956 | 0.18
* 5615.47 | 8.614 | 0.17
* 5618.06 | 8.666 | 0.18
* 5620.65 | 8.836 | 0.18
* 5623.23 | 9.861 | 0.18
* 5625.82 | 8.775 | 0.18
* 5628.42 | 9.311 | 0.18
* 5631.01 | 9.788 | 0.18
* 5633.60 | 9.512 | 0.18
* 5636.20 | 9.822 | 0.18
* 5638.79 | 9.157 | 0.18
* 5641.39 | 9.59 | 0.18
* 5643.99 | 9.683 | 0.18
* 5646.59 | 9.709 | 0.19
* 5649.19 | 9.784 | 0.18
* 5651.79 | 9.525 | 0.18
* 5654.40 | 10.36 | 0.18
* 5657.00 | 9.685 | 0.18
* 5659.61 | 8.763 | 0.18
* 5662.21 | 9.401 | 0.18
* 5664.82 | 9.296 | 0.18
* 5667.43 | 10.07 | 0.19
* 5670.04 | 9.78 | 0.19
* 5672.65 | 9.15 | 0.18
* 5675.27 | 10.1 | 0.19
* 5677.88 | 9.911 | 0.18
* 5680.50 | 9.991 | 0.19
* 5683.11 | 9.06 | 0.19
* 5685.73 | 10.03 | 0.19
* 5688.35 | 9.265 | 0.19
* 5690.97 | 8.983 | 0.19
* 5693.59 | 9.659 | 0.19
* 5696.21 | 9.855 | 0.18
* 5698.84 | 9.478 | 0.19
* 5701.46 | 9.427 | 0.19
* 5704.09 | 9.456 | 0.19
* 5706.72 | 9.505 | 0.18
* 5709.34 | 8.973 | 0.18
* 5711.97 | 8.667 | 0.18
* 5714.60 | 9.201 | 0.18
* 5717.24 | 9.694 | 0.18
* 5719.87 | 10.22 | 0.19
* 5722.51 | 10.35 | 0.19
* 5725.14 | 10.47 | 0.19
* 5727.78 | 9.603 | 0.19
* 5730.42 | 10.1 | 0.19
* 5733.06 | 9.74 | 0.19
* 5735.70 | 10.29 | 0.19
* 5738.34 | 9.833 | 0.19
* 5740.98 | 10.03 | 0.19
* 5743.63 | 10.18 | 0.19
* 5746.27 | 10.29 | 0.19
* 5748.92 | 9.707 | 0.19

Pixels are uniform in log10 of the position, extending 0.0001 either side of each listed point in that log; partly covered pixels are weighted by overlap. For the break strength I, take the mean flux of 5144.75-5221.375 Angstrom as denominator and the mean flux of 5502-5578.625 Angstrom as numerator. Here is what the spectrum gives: 1.80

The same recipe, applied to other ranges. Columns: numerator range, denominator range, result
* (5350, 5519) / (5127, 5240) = 1.55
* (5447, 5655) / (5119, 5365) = 1.37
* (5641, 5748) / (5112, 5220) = 1.94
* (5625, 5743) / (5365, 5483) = 1.18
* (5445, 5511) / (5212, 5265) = 1.17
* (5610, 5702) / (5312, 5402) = 1.20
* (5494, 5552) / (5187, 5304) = 1.31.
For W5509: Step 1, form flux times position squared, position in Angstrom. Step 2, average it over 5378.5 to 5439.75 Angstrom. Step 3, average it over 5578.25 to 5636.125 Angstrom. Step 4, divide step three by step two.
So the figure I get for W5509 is 1.20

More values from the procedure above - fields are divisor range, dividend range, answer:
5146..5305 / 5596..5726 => 1.80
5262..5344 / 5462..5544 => 1.29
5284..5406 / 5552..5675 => 1.28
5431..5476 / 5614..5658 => 1.21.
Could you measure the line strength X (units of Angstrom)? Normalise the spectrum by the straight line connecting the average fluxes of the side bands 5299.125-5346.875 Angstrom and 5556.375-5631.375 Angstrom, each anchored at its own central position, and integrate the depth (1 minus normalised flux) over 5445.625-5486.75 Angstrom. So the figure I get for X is -0.3 Angstrom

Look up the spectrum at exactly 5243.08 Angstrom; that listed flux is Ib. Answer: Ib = 8.158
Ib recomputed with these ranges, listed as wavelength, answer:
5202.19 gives 6.194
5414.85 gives 9.155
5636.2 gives 9.822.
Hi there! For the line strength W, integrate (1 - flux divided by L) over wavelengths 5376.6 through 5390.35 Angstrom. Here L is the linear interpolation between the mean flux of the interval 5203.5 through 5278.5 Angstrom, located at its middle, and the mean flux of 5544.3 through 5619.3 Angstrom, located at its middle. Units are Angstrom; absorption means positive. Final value -2.2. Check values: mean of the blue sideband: 6.64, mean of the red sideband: 8.9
